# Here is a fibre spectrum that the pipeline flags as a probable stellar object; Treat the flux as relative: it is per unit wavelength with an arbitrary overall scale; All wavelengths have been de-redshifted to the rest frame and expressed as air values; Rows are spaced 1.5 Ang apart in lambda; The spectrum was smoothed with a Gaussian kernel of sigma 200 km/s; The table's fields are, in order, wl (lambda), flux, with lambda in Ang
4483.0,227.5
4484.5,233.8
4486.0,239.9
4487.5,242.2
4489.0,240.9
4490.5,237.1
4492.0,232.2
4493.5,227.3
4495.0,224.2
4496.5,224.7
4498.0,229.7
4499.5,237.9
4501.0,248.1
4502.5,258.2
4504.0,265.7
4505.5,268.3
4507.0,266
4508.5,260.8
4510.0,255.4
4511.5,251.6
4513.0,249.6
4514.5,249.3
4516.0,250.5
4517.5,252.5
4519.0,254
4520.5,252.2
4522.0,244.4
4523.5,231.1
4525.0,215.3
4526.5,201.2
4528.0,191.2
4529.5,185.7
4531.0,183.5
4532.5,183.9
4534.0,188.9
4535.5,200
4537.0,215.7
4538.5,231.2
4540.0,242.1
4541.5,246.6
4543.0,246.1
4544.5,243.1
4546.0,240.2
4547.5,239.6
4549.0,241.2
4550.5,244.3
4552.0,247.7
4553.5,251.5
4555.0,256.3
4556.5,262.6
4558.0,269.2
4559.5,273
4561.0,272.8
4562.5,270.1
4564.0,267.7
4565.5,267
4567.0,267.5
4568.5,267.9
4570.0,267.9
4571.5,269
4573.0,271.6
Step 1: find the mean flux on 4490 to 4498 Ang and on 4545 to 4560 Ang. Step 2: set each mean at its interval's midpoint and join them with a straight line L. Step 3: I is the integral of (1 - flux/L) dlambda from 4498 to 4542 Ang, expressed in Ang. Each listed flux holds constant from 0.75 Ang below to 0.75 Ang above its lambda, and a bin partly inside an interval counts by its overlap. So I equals 0.9 Ang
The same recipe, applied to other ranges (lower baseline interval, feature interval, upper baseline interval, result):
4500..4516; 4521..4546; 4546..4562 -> 3.83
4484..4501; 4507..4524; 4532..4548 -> -1.55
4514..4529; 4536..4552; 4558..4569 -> 0.88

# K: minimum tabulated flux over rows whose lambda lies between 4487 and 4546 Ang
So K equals 183.5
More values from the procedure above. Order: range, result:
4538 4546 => 231.2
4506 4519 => 249.3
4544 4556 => 239.6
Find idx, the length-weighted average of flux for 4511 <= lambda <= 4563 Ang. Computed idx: 236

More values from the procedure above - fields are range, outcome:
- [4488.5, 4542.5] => 233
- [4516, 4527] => 238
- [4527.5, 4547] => 216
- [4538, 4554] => 243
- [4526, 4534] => 189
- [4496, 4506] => 248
